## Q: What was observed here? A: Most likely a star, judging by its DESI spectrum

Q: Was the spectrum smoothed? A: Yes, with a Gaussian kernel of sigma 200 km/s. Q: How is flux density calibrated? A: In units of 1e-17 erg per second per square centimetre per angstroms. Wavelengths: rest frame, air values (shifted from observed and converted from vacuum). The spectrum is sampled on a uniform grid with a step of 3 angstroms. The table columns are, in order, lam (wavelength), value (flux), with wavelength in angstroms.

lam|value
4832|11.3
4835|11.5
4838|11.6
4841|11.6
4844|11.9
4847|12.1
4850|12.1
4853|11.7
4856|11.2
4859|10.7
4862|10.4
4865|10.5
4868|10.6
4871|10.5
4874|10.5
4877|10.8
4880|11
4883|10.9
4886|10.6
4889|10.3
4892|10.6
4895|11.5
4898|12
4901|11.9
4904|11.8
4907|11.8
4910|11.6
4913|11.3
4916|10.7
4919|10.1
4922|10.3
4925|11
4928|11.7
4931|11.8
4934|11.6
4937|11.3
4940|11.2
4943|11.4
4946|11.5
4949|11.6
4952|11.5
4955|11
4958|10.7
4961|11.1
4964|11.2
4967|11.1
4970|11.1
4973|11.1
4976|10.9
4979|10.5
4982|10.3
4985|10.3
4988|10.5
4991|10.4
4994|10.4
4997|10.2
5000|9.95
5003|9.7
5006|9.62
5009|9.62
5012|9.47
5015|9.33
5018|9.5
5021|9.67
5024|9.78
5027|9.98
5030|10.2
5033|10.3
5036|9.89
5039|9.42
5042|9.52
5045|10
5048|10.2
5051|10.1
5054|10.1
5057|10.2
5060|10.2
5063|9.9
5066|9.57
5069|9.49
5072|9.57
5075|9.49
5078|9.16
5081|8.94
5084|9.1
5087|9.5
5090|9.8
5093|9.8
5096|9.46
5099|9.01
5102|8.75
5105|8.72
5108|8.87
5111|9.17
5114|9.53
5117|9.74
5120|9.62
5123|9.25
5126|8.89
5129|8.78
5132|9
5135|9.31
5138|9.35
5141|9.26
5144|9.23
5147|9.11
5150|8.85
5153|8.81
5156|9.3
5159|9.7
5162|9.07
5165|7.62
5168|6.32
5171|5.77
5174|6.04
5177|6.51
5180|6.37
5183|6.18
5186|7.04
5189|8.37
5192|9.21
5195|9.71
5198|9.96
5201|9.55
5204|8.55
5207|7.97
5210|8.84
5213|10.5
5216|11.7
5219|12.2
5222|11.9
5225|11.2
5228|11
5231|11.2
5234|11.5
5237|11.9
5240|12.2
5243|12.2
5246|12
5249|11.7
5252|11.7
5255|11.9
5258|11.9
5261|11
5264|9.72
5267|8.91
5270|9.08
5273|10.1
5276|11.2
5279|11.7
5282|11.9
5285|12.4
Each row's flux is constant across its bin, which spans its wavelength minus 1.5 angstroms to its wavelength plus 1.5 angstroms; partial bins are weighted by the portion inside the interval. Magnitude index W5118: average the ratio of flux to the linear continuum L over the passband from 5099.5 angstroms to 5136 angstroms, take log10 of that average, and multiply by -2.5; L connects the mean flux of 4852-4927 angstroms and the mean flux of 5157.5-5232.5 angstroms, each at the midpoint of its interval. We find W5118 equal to 0.03 mag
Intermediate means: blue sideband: 11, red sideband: 8.9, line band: 9.13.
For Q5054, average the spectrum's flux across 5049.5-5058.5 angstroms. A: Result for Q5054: 10.1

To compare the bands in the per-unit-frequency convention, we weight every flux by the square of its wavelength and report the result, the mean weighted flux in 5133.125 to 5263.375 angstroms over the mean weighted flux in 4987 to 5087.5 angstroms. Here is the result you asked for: 1.0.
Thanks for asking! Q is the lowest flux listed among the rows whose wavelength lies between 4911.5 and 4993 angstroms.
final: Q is 10.1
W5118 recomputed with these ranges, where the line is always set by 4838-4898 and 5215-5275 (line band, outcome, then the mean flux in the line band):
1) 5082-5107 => 0.20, 9.25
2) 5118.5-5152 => 0.22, 9.14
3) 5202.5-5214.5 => 0.24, 8.96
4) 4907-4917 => -0.02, 11.3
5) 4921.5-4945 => -0.02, 11.3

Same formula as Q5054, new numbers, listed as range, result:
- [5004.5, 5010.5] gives 9.62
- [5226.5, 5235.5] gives 11.2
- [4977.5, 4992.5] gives 10.4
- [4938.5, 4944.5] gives 11.3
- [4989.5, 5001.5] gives 10.2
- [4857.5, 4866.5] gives 10.5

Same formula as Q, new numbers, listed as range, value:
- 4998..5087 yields 8.94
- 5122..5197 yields 5.77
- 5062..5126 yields 8.72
